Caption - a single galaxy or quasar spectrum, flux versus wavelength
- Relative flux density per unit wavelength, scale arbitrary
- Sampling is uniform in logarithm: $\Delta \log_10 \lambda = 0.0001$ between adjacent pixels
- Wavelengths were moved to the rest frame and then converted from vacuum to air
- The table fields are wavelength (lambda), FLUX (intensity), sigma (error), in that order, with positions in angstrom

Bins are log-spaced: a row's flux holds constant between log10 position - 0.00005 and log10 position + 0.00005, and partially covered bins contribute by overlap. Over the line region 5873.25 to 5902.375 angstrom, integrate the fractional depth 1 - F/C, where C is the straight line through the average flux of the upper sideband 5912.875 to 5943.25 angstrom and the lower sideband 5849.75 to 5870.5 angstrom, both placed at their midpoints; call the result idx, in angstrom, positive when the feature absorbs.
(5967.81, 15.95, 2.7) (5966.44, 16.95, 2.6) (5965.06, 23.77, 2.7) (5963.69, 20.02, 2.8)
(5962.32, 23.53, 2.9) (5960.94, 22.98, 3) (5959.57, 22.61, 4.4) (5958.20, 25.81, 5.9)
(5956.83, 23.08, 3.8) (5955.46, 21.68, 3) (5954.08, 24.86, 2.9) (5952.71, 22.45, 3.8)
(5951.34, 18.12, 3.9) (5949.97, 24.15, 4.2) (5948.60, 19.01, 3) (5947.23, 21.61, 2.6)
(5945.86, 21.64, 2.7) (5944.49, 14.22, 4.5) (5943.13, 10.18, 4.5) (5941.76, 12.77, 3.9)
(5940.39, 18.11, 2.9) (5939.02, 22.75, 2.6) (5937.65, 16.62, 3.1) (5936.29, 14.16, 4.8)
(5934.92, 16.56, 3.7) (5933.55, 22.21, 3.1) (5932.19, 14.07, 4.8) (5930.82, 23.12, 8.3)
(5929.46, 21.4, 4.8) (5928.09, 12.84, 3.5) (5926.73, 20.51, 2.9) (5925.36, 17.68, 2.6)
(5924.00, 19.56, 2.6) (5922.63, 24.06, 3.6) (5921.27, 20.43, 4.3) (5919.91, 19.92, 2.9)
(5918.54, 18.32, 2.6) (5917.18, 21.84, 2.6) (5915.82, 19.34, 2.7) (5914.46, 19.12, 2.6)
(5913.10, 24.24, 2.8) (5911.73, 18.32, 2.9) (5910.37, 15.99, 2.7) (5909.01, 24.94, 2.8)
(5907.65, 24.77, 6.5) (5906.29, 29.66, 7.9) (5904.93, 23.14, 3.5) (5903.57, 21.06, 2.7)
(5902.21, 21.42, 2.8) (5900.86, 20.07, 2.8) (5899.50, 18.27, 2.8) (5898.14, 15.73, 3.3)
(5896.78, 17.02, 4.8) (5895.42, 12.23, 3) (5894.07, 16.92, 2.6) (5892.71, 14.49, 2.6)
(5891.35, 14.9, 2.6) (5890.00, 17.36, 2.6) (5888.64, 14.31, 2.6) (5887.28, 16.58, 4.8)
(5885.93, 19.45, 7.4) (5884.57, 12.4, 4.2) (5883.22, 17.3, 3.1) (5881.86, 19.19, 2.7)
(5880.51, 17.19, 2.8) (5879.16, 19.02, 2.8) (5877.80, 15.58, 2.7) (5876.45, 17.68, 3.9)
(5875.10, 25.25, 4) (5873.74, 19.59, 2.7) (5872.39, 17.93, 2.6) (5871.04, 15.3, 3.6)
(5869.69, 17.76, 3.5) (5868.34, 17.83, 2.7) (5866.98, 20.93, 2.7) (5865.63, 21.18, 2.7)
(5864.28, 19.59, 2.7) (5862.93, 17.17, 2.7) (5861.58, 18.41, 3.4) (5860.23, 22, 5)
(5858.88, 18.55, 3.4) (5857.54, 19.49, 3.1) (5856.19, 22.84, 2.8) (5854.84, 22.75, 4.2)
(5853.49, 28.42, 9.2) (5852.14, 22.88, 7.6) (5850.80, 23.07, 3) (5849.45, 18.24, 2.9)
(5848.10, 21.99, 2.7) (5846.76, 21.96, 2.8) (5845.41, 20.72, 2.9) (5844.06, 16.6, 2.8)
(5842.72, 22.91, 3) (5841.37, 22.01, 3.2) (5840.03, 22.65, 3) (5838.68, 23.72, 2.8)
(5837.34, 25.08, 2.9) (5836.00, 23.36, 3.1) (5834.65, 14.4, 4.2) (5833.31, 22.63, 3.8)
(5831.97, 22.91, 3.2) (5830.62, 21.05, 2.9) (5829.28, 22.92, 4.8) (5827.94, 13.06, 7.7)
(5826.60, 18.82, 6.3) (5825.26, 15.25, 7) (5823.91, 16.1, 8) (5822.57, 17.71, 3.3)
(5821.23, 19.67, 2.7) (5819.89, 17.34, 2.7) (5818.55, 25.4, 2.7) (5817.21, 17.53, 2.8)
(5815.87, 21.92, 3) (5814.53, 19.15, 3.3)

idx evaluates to 3.9 angstrom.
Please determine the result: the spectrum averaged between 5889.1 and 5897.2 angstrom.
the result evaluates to 15.4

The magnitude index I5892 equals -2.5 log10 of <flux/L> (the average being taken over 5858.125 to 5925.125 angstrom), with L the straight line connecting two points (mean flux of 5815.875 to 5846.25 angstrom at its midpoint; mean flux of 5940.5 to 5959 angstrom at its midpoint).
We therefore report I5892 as 0.05 mag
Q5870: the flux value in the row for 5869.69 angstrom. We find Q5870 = 17.76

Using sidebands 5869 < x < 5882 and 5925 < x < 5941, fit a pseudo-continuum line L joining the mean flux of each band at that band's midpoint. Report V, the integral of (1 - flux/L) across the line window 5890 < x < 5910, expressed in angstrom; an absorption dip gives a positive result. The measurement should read -1.2 angstrom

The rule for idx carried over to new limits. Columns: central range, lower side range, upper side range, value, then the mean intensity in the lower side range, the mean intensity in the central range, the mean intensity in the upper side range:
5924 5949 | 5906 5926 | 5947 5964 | 4.5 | 21.1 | 17.8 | 22.4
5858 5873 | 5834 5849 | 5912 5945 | 1.3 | 21.4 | 18.8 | 18.5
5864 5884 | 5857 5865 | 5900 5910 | 1.7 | 19.2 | 18.7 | 23.3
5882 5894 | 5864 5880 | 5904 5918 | 2.5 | 18.9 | 16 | 22.1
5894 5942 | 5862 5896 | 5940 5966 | -1.1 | 17.5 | 19.5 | 20.6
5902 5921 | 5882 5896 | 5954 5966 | -3.8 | 15.8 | 21.6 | 22.9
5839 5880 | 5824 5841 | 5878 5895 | -4.2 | 20.4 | 20.4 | 16.5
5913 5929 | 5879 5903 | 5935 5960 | -1.2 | 16.9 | 19.7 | 19.6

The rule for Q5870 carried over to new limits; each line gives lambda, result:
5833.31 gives 22.63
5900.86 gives 20.07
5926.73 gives 20.51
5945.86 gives 21.64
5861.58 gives 18.41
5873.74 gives 19.59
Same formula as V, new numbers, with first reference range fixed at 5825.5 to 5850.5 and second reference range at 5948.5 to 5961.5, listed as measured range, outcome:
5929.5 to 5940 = 1.71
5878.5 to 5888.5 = 2.03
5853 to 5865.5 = 0.11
